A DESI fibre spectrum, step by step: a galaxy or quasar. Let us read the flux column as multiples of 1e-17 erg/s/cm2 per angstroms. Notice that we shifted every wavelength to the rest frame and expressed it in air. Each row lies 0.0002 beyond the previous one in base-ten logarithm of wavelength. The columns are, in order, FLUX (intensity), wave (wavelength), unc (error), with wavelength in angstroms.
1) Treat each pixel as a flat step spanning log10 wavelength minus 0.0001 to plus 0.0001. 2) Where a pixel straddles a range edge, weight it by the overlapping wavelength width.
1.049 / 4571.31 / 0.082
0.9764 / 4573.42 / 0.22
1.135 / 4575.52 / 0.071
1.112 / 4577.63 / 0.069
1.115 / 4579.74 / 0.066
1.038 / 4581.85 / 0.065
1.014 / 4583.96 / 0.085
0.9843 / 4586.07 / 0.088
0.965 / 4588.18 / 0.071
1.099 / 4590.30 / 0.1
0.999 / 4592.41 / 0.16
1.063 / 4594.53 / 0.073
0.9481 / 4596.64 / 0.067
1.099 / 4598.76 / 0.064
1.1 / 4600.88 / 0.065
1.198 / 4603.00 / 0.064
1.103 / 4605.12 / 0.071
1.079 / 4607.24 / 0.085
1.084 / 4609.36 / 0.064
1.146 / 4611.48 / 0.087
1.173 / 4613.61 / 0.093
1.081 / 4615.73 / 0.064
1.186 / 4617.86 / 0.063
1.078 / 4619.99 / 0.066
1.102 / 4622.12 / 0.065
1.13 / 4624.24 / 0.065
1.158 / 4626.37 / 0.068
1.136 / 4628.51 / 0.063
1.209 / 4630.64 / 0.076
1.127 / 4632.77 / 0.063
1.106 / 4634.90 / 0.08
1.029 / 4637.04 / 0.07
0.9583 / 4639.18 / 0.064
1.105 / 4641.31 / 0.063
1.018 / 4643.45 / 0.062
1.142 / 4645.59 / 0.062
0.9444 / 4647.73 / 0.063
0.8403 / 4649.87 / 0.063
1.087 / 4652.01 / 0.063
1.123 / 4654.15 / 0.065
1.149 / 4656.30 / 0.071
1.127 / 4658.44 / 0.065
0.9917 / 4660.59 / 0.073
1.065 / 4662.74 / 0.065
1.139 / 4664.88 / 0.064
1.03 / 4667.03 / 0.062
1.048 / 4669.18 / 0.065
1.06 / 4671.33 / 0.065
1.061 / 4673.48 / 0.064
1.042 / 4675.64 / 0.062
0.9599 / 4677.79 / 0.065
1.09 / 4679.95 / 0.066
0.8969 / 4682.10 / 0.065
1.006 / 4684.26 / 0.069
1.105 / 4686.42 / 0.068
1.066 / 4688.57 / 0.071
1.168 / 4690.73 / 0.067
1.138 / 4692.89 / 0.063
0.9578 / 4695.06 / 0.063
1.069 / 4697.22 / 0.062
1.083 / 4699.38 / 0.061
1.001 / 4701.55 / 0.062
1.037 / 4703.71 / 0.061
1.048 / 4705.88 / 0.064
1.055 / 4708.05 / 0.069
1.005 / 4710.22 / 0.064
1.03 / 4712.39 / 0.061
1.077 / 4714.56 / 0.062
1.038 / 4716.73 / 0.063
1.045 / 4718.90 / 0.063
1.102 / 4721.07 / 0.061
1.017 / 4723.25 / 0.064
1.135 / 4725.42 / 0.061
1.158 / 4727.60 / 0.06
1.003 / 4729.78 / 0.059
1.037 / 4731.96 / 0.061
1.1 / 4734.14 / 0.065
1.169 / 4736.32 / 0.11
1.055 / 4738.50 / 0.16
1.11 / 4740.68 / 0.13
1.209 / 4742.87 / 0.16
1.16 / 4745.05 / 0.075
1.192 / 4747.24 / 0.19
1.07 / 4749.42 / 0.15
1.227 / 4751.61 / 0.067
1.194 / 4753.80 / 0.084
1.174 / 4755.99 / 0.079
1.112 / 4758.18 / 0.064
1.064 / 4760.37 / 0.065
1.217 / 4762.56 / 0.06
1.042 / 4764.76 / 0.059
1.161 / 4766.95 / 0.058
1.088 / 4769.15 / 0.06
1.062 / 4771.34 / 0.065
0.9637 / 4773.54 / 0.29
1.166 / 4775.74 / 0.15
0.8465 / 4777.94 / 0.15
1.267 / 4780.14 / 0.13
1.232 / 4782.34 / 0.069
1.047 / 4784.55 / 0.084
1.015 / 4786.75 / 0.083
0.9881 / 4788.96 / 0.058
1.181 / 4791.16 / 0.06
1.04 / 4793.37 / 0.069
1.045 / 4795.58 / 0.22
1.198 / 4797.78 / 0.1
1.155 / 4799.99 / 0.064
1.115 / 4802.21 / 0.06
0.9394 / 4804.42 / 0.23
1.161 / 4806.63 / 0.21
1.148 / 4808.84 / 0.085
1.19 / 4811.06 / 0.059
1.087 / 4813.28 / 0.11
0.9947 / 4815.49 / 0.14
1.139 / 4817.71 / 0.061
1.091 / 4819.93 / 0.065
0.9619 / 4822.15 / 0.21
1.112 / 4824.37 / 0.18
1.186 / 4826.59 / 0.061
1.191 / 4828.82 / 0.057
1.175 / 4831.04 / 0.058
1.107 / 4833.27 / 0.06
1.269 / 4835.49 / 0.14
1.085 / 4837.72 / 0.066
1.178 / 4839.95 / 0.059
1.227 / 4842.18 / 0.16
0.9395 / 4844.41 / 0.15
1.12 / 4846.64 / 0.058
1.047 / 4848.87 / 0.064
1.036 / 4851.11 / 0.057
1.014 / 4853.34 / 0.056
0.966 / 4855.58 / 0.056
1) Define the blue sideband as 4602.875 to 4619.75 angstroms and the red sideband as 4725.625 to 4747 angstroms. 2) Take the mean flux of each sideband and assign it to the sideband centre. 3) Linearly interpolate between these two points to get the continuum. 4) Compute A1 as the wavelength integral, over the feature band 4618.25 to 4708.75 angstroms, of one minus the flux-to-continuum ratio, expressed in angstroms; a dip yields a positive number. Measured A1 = 4.5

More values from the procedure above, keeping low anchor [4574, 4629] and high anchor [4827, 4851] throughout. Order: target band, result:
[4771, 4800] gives 1.0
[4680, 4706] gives 1.3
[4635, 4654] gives 1.2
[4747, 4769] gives -0.5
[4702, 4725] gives 1.3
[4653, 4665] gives 0.0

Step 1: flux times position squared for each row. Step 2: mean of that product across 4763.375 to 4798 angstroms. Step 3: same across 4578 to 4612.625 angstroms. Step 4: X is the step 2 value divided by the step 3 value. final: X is 1.10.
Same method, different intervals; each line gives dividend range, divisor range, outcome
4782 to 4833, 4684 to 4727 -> 1.08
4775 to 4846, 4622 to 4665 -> 1.10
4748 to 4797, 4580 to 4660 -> 1.09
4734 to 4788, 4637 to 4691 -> 1.11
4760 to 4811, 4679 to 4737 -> 1.07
